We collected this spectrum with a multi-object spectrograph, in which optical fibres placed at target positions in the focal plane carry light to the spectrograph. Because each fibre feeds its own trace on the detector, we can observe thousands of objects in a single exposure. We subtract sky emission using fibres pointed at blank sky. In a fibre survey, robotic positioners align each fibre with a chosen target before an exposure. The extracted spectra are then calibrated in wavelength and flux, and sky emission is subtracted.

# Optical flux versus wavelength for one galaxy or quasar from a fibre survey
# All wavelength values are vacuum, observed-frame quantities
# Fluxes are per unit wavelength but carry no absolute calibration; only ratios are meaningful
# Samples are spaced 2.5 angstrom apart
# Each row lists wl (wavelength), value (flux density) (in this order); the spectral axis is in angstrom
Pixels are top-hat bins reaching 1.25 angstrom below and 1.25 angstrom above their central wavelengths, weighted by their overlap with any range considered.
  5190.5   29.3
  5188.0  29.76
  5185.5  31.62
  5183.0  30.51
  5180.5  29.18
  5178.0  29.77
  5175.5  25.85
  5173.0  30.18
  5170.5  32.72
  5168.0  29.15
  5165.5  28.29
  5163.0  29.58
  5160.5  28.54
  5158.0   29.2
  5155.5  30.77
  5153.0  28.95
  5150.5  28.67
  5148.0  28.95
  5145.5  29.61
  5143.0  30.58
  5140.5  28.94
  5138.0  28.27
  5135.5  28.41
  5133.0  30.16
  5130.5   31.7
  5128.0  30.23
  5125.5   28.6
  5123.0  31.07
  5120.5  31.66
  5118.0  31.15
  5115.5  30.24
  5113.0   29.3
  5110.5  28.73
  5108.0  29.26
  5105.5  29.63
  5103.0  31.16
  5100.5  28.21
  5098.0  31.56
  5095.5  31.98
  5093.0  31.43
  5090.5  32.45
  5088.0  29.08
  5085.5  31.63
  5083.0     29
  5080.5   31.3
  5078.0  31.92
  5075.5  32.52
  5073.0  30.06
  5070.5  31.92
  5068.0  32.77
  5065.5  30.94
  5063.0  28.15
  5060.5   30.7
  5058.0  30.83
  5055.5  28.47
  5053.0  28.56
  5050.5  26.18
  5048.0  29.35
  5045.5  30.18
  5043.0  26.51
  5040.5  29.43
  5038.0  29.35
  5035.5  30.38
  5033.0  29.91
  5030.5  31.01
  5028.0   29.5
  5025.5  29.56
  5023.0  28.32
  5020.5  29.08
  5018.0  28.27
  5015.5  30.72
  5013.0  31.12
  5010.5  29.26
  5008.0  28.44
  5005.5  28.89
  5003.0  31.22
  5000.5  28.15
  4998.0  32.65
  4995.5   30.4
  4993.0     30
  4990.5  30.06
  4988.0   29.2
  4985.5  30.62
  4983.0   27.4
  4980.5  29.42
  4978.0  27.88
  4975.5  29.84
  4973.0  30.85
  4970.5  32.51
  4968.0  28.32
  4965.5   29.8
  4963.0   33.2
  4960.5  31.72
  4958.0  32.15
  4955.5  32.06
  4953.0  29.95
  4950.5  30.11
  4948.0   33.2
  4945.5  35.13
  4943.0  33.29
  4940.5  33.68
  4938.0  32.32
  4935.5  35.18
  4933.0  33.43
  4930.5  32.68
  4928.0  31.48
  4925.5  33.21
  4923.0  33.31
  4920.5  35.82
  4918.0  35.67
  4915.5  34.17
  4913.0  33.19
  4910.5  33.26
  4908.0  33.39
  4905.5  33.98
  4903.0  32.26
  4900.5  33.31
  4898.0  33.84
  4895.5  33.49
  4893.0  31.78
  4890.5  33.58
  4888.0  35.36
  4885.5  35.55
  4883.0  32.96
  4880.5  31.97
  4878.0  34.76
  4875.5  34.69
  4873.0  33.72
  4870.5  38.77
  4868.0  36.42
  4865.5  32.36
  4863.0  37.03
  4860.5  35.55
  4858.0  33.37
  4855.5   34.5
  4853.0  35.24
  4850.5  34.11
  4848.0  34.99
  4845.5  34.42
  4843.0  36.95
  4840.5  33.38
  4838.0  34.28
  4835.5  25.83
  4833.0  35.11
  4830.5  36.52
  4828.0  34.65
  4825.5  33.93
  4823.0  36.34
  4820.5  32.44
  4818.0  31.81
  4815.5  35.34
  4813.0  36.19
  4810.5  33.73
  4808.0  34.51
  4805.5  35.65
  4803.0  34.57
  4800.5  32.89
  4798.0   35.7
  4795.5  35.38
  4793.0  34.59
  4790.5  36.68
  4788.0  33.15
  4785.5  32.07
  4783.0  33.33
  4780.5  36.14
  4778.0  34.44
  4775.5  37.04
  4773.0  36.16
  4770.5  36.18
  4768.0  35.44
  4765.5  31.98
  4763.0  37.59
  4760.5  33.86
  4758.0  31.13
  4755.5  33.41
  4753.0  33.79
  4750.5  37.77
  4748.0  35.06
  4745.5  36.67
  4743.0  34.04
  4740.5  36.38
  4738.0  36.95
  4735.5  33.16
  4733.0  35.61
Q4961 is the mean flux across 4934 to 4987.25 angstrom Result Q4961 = 31.4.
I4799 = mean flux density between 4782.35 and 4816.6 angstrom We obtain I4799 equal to 34.6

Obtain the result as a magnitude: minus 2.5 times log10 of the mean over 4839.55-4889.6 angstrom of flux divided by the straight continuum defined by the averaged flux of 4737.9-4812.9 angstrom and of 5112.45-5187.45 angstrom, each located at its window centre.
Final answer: -0.04 mag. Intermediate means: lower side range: 34.9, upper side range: 29.7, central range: 34.8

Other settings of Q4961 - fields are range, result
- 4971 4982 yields 29.7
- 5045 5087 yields 30.3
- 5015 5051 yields 29.2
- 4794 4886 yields 34.5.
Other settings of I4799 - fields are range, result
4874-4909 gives 33.6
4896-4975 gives 32.8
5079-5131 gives 30.4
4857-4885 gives 34.7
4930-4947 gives 33.7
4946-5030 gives 30.2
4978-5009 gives 29.6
